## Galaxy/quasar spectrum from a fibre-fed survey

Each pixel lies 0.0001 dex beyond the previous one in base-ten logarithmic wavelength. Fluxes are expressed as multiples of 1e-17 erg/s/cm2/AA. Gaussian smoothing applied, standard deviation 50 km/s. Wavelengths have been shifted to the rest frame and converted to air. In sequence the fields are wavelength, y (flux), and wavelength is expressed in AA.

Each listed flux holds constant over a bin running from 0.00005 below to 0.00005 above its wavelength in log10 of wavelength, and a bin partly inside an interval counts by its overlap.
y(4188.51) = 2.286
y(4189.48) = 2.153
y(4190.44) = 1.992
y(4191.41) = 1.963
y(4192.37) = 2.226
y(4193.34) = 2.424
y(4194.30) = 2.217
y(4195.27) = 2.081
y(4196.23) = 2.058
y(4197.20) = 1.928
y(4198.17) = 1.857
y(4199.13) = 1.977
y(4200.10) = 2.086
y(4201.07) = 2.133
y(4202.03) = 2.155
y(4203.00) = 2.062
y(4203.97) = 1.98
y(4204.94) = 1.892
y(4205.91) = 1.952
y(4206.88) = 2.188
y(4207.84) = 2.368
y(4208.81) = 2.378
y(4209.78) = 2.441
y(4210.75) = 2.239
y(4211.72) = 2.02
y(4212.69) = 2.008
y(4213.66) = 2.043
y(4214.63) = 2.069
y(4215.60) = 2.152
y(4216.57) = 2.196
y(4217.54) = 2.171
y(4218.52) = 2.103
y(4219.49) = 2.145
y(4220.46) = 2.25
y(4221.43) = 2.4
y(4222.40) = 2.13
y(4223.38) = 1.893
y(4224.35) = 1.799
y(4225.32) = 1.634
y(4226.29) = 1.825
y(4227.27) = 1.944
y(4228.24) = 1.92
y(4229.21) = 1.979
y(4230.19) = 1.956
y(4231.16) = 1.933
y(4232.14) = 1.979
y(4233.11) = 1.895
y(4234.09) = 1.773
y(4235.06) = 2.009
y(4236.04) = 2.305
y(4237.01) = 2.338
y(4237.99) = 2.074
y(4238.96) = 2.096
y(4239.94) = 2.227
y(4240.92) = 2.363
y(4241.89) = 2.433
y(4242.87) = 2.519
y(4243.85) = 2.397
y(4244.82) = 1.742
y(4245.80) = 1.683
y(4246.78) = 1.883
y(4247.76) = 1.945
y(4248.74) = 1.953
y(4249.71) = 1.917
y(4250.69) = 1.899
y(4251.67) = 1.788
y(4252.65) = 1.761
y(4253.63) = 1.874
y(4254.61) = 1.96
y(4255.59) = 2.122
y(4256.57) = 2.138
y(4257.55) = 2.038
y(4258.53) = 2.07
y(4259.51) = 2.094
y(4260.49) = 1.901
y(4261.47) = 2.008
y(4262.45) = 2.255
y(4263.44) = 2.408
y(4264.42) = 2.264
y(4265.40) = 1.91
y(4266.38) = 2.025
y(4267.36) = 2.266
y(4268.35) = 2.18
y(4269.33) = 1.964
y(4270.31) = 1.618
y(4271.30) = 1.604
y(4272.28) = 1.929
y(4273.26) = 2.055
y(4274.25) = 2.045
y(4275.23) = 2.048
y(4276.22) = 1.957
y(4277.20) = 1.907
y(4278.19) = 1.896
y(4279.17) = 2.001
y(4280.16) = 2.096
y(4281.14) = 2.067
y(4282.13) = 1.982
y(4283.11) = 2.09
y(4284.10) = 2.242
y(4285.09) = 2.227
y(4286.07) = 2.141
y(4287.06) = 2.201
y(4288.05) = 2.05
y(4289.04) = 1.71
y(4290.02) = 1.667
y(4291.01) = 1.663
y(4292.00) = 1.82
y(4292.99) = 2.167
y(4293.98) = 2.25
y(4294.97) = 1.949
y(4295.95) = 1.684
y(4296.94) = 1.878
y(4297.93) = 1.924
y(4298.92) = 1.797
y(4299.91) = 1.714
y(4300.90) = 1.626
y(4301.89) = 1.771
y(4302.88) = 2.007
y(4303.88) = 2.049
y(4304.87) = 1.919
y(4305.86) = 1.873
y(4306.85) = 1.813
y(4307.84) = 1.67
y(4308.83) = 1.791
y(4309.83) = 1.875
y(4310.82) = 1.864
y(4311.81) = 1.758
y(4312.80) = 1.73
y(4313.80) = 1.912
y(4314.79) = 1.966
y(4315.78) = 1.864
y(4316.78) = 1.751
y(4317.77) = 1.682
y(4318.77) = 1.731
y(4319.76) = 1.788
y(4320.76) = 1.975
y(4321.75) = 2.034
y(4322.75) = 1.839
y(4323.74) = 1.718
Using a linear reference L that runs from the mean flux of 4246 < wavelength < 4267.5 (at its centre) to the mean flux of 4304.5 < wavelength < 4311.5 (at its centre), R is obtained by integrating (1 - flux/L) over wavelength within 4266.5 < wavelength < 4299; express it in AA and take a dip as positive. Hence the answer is -0.9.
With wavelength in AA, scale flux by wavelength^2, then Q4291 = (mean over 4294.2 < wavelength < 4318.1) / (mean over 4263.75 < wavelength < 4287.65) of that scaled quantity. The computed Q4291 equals 0.91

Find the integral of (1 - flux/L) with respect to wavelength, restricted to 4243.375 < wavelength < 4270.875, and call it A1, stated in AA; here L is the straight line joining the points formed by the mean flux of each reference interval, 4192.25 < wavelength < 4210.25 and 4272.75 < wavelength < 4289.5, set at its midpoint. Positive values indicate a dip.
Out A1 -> 0.87 AA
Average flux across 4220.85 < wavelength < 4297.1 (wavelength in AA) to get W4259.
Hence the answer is 2.01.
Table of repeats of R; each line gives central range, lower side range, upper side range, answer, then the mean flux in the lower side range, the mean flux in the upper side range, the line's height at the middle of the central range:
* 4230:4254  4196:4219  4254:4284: 0.4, 2.1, 2.03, 2.06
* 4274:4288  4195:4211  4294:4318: -1.2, 2.1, 1.84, 1.9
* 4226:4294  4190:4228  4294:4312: -2.3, 2.09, 1.84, 1.95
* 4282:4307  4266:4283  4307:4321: -0.5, 1.98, 1.81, 1.89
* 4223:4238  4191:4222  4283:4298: 1.0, 2.13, 1.98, 2.09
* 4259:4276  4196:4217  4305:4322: -0.8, 2.1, 1.83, 1.94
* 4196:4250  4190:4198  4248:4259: -1.0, 2.1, 1.96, 2.03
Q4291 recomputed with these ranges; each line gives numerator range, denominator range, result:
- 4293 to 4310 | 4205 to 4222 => 0.89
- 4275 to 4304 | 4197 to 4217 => 0.96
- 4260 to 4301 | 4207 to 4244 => 0.96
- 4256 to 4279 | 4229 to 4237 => 1.03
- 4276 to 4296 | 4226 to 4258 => 1.01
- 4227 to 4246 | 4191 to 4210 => 1.00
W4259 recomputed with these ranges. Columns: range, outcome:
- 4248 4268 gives 2.03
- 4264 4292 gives 1.99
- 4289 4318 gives 1.84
